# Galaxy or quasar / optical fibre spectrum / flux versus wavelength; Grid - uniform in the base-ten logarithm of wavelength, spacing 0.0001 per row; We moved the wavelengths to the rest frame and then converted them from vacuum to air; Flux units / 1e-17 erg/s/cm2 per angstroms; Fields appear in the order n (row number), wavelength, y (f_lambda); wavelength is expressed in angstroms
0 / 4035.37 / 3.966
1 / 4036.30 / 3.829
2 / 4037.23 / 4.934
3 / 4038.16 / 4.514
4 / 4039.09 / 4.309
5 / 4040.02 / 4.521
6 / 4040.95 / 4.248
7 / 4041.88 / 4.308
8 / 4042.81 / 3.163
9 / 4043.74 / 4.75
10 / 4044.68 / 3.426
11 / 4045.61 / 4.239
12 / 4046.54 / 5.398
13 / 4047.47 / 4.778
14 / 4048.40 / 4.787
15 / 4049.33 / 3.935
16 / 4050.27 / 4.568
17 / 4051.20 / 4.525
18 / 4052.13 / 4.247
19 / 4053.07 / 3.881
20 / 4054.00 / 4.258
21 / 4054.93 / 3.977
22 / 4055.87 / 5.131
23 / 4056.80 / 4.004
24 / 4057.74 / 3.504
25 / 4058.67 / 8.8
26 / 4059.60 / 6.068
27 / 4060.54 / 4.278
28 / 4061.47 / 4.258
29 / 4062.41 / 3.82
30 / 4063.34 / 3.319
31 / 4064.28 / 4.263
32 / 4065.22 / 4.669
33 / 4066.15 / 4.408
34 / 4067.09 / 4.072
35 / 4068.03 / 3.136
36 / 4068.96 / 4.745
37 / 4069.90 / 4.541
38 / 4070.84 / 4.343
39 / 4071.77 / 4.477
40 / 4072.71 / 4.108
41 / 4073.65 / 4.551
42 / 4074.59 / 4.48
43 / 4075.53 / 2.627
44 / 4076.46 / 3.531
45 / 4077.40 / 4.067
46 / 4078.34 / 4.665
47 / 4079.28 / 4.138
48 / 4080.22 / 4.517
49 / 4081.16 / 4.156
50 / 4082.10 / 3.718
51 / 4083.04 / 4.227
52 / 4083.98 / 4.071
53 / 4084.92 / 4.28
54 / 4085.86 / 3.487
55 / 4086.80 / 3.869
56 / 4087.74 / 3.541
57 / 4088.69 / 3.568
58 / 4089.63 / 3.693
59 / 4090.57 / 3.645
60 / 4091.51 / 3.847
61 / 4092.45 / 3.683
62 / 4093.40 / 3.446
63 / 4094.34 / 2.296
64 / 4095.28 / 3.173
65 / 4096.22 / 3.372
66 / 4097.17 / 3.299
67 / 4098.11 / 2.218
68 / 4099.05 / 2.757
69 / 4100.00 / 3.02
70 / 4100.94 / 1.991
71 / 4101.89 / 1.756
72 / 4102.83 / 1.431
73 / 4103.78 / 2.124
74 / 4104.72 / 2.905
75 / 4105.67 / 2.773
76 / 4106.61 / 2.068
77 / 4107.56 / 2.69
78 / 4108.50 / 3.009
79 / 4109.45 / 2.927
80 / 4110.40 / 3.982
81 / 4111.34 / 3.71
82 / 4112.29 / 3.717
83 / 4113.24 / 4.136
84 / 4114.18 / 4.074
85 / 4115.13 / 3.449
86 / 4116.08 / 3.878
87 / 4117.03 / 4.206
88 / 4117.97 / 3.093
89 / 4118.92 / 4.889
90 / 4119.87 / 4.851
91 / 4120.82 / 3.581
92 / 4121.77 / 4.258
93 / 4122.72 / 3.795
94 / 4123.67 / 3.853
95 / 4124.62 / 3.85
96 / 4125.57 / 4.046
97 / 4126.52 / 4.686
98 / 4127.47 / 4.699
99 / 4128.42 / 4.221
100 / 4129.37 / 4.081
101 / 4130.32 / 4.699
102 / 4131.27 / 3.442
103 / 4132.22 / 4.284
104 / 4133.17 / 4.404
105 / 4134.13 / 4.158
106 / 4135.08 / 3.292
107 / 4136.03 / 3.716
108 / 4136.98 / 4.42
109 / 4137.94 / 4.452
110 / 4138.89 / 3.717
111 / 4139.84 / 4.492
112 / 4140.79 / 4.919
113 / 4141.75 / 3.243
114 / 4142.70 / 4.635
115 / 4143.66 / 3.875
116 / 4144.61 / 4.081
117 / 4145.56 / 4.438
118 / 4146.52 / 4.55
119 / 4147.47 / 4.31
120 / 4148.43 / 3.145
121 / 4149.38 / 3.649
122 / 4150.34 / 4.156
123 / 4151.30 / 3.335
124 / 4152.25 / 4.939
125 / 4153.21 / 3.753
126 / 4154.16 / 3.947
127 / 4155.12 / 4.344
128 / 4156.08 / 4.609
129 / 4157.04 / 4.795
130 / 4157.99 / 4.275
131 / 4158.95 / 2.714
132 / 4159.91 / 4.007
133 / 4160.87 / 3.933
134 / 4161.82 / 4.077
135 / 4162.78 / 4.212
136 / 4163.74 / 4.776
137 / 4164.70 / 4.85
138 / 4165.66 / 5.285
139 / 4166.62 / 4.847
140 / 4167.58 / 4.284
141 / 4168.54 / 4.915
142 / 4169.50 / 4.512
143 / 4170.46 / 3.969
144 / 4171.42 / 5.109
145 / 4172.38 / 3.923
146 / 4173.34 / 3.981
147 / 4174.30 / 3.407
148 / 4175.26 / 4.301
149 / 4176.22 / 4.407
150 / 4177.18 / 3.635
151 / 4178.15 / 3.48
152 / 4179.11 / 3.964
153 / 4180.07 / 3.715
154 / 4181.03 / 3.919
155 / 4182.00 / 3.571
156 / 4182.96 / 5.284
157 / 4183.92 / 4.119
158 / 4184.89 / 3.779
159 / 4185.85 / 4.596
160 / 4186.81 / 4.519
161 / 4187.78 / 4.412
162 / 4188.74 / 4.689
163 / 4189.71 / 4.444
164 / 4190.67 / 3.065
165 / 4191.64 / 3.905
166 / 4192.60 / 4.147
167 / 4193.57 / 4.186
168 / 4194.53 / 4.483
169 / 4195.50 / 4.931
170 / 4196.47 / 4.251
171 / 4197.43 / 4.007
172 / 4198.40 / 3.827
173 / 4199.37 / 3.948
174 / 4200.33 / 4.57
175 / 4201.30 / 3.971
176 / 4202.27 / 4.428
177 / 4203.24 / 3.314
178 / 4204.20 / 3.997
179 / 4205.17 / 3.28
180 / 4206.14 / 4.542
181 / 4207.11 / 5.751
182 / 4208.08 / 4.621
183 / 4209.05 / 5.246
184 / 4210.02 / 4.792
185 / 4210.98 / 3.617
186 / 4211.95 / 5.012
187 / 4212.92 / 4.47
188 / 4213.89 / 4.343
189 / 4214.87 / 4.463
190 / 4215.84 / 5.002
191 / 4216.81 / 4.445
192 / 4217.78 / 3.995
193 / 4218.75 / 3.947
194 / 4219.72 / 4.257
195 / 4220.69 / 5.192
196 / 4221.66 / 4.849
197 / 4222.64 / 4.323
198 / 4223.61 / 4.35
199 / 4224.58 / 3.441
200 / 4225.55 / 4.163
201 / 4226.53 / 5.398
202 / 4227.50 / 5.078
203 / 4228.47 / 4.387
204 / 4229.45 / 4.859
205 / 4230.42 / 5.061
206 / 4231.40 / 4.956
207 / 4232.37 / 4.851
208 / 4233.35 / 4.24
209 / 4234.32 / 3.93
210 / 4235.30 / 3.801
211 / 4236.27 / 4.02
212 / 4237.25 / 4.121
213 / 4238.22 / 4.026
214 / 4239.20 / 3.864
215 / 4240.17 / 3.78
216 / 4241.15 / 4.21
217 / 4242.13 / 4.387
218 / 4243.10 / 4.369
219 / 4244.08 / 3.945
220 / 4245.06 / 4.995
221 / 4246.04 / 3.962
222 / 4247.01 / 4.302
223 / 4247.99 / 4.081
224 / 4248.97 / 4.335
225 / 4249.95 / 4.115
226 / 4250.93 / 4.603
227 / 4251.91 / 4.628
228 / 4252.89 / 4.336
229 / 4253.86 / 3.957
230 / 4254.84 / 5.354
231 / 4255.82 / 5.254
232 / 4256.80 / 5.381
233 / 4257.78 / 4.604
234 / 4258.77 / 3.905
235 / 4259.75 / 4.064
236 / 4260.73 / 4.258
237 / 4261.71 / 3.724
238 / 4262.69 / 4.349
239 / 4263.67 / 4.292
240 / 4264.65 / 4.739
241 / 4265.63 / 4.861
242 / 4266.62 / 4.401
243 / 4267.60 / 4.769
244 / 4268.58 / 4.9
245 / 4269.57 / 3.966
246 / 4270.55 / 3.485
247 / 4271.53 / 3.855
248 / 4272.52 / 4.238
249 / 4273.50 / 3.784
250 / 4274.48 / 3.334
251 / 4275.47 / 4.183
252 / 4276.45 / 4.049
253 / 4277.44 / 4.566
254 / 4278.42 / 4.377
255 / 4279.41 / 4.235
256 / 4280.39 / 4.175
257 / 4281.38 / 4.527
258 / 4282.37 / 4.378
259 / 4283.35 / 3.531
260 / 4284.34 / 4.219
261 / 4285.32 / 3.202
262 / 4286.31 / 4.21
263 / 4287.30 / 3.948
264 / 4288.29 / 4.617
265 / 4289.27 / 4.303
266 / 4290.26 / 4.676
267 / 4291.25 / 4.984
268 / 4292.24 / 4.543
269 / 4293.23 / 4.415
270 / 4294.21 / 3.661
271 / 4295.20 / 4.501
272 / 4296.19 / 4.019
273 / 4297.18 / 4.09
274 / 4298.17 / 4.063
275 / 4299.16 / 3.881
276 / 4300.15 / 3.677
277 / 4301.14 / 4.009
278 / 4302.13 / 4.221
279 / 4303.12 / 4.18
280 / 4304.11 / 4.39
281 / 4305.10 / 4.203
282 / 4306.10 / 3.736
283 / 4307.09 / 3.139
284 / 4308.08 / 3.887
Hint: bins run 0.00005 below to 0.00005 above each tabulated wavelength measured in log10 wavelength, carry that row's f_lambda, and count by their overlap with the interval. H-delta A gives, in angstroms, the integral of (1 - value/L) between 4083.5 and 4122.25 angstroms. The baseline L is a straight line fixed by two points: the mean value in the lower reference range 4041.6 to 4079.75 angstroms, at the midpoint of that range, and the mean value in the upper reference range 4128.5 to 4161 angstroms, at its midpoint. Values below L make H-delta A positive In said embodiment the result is 8.1 angstroms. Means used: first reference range 4.35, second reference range 4.09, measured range 3.34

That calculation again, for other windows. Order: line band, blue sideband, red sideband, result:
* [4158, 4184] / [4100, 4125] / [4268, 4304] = -4.22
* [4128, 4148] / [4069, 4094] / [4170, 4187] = -0.59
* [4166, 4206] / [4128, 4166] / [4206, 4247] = 1.32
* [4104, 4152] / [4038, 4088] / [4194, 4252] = 4.77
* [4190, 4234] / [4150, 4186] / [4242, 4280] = -1.40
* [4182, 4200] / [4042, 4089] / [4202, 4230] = 0.80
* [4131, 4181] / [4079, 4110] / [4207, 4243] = -4.81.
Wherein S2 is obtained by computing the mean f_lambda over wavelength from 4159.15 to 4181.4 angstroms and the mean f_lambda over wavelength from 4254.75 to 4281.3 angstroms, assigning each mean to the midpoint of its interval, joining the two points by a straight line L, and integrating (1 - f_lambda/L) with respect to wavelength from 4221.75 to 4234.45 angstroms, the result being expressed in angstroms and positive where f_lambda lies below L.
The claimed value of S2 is -0.8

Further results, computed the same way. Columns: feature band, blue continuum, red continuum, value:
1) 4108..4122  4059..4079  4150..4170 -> 1.4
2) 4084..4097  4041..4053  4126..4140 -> 2.2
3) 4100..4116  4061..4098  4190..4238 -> 4.2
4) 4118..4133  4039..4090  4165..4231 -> 0.4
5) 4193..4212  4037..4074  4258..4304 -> -0.2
